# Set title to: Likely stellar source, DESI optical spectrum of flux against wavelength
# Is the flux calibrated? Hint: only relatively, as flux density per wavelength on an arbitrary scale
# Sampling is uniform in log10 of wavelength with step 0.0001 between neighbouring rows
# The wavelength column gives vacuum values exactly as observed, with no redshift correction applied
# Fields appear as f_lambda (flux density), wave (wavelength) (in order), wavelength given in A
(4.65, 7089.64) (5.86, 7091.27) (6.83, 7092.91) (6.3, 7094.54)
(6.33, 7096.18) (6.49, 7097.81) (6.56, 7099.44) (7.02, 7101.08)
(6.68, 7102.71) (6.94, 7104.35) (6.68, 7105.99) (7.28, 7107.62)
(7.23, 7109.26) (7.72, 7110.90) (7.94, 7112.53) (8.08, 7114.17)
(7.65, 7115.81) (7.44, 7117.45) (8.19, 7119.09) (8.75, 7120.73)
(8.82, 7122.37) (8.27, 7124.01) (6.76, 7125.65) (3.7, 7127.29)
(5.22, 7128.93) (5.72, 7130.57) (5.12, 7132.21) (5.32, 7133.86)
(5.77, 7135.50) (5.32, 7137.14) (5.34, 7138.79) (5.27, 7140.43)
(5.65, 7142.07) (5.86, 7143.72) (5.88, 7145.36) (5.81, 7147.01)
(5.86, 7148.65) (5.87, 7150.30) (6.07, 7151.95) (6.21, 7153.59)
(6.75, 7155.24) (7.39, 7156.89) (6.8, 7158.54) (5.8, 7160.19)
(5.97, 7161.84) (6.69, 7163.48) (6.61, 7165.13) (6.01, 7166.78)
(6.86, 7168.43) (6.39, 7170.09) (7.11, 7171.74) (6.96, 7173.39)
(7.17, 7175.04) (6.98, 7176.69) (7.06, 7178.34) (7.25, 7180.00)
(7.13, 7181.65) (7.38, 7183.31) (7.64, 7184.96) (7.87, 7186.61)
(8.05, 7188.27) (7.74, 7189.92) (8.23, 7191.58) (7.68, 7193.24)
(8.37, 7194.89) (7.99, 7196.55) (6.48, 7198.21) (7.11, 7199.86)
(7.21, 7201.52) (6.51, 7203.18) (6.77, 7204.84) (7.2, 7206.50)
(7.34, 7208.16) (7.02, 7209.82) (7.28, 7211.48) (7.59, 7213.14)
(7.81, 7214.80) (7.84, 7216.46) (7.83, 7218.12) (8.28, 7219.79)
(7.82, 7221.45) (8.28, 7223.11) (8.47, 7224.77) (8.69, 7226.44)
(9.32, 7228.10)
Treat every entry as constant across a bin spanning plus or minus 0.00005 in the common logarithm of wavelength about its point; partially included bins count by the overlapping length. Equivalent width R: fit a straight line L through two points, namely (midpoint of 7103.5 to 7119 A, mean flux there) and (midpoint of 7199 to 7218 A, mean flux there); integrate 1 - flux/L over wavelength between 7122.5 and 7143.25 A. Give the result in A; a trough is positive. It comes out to 4.74 A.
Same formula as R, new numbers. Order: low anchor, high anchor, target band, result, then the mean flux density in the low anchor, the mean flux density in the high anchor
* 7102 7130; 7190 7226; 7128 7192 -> 8.3 A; 7.24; 7.59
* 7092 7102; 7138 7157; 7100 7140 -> -3.0 A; 6.58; 5.95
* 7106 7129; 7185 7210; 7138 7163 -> 4.7 A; 7.41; 7.45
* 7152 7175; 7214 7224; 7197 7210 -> 1.0 A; 6.58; 7.98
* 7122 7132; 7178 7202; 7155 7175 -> 1.1 A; 6.23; 7.56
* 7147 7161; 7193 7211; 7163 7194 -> -1.9 A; 6.31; 7.23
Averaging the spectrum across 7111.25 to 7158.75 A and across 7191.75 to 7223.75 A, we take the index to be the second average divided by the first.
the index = 1.2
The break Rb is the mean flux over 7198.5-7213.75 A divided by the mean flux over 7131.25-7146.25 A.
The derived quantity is 1.29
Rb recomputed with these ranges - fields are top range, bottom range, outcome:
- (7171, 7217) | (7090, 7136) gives 1.09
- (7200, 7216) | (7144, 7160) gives 1.15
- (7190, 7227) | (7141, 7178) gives 1.19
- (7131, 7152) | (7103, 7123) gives 0.73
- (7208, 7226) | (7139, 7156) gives 1.32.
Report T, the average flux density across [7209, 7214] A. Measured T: 7.3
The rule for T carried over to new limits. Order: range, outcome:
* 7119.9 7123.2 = 8.78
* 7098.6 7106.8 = 6.77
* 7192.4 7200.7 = 7.53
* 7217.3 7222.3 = 7.97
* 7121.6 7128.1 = 6.88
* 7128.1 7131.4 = 5.47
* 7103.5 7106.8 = 6.79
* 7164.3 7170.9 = 6.46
